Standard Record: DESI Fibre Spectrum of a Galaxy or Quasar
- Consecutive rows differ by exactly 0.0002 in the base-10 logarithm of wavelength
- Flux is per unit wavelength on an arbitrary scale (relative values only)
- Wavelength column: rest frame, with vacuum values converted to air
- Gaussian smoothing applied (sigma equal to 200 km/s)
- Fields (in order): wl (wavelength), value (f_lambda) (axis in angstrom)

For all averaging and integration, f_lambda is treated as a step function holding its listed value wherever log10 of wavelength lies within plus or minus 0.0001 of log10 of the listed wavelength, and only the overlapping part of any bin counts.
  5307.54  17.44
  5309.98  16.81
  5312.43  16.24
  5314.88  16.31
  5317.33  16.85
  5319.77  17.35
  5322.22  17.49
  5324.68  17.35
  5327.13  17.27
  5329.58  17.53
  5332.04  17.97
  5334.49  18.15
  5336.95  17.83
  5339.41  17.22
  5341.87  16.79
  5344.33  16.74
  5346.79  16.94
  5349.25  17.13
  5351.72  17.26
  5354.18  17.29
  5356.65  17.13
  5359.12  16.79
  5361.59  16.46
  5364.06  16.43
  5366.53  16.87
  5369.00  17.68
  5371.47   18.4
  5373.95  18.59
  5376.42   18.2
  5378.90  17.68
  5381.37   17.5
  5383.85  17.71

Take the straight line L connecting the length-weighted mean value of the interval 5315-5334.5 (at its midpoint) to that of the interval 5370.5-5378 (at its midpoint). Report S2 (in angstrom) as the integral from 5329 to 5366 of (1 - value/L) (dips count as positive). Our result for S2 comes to 1.38 angstrom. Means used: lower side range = 17.4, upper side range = 18.4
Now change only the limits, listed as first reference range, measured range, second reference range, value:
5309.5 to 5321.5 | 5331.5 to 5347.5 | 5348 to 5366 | -0.50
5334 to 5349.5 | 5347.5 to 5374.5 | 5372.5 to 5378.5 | 0.90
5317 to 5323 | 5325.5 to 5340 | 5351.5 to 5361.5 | -0.40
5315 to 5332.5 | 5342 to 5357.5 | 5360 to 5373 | 0.16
